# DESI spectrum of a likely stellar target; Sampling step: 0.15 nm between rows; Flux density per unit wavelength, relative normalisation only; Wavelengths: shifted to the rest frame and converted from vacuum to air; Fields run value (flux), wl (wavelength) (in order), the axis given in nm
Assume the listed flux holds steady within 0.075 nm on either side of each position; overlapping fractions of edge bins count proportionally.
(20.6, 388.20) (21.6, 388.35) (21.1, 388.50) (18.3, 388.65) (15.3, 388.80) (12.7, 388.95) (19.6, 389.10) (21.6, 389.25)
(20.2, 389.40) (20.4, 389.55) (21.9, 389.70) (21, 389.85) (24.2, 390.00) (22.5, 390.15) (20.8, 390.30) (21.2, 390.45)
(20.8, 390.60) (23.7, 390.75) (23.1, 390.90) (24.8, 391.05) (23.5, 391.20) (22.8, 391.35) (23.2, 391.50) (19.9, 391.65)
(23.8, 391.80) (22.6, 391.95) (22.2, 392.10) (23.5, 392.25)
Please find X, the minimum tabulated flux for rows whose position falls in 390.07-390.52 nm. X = 20.8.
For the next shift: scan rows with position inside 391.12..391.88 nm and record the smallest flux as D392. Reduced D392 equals 19.9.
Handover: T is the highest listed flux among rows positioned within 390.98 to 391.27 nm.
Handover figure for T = 24.8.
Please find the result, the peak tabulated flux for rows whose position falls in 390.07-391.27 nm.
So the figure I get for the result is 24.8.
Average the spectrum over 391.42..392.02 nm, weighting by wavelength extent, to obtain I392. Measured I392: 22.4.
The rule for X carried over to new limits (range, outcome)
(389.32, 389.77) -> 20.2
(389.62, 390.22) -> 21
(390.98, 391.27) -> 23.5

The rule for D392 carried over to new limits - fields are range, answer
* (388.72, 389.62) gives 12.7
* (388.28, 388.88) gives 15.3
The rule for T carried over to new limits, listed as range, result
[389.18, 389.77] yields 21.9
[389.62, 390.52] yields 24.2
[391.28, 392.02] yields 23.8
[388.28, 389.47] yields 21.6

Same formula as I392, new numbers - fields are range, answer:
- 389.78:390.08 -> 22.6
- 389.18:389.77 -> 21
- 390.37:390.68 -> 21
